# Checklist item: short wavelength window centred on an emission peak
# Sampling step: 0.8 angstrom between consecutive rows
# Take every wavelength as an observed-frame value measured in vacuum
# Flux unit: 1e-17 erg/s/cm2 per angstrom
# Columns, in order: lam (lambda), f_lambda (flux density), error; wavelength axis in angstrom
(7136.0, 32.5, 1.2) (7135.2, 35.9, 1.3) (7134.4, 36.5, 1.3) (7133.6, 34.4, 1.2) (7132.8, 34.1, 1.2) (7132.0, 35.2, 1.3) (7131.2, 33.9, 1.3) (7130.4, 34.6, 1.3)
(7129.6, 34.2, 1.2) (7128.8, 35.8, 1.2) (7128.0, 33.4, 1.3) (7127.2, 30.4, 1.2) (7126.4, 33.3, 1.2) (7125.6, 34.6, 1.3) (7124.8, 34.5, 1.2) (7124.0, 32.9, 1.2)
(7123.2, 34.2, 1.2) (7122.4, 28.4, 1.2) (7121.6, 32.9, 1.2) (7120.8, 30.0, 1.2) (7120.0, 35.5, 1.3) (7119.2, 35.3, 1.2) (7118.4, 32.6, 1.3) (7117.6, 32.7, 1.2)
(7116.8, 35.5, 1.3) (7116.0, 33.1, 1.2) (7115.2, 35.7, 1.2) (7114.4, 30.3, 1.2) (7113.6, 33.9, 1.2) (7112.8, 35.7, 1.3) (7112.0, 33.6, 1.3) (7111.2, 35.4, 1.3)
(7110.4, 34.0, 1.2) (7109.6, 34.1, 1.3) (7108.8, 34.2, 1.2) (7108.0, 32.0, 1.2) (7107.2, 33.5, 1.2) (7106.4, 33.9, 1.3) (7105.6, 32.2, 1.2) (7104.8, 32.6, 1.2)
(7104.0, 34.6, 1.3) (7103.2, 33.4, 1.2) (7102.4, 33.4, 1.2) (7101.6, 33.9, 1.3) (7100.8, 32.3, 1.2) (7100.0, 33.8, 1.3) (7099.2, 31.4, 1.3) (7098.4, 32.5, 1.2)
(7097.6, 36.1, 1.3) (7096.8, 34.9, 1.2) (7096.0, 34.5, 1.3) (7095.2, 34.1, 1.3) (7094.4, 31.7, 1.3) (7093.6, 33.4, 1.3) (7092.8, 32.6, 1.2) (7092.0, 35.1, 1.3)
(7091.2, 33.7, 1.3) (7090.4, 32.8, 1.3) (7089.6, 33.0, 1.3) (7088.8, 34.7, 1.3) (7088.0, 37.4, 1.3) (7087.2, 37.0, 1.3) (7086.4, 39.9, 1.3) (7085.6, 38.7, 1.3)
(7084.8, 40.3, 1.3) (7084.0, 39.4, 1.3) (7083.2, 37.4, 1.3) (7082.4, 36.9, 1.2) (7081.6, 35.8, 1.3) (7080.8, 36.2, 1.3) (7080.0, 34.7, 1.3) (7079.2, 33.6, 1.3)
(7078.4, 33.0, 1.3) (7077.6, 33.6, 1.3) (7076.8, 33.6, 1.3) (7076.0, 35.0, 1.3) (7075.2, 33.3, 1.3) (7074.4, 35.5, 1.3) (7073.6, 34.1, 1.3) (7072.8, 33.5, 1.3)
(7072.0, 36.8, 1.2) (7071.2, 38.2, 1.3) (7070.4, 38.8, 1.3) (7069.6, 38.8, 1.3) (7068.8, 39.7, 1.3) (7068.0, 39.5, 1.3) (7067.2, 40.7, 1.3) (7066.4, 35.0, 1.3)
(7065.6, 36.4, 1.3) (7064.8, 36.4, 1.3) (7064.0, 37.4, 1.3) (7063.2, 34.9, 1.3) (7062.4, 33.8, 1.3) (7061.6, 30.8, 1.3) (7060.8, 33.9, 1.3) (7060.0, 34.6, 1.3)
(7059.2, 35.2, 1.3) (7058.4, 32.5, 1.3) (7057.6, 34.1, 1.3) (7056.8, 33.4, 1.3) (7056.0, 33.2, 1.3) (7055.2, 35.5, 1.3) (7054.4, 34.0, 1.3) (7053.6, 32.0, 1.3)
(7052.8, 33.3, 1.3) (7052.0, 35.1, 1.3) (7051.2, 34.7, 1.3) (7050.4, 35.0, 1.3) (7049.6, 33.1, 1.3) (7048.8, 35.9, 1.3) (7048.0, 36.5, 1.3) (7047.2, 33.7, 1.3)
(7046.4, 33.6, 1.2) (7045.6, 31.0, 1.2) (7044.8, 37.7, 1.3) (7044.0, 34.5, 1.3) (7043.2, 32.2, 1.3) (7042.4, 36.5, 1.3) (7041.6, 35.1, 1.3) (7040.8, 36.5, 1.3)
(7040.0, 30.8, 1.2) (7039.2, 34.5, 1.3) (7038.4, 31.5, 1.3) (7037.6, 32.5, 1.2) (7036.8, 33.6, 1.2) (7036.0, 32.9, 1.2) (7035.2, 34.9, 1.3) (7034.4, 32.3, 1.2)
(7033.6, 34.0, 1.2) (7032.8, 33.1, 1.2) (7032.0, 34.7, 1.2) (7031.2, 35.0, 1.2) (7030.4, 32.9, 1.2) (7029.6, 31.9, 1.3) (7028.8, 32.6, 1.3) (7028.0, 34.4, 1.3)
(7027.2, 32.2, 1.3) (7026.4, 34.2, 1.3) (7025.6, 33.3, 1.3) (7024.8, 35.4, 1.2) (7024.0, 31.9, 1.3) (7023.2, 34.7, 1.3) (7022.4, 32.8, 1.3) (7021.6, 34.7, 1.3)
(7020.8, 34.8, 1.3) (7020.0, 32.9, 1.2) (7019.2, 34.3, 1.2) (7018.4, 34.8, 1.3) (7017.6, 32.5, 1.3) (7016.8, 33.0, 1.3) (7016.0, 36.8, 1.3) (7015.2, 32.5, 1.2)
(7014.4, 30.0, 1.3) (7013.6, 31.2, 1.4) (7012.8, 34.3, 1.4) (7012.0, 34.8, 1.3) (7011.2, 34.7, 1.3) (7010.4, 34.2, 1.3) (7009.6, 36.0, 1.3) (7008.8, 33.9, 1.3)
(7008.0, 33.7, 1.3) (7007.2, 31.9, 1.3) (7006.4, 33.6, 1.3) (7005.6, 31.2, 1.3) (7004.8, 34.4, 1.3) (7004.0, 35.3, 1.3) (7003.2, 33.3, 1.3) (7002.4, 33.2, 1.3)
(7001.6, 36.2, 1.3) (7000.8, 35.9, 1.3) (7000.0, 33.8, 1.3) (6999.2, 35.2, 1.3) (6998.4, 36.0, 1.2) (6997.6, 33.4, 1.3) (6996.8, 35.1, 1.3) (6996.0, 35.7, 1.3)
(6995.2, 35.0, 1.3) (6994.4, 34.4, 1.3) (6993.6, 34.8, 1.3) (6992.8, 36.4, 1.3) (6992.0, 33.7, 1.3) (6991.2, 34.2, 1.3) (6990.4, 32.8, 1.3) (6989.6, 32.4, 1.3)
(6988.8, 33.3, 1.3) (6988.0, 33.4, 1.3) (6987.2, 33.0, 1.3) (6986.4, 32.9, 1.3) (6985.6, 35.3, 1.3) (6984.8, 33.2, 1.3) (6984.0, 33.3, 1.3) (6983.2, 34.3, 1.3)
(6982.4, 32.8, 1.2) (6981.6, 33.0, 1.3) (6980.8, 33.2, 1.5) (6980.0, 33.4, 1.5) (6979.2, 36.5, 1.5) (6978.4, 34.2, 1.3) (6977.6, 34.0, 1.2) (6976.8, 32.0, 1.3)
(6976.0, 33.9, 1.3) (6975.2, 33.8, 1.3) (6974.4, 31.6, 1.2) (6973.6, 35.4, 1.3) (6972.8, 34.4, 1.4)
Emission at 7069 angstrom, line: [S II] 6716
